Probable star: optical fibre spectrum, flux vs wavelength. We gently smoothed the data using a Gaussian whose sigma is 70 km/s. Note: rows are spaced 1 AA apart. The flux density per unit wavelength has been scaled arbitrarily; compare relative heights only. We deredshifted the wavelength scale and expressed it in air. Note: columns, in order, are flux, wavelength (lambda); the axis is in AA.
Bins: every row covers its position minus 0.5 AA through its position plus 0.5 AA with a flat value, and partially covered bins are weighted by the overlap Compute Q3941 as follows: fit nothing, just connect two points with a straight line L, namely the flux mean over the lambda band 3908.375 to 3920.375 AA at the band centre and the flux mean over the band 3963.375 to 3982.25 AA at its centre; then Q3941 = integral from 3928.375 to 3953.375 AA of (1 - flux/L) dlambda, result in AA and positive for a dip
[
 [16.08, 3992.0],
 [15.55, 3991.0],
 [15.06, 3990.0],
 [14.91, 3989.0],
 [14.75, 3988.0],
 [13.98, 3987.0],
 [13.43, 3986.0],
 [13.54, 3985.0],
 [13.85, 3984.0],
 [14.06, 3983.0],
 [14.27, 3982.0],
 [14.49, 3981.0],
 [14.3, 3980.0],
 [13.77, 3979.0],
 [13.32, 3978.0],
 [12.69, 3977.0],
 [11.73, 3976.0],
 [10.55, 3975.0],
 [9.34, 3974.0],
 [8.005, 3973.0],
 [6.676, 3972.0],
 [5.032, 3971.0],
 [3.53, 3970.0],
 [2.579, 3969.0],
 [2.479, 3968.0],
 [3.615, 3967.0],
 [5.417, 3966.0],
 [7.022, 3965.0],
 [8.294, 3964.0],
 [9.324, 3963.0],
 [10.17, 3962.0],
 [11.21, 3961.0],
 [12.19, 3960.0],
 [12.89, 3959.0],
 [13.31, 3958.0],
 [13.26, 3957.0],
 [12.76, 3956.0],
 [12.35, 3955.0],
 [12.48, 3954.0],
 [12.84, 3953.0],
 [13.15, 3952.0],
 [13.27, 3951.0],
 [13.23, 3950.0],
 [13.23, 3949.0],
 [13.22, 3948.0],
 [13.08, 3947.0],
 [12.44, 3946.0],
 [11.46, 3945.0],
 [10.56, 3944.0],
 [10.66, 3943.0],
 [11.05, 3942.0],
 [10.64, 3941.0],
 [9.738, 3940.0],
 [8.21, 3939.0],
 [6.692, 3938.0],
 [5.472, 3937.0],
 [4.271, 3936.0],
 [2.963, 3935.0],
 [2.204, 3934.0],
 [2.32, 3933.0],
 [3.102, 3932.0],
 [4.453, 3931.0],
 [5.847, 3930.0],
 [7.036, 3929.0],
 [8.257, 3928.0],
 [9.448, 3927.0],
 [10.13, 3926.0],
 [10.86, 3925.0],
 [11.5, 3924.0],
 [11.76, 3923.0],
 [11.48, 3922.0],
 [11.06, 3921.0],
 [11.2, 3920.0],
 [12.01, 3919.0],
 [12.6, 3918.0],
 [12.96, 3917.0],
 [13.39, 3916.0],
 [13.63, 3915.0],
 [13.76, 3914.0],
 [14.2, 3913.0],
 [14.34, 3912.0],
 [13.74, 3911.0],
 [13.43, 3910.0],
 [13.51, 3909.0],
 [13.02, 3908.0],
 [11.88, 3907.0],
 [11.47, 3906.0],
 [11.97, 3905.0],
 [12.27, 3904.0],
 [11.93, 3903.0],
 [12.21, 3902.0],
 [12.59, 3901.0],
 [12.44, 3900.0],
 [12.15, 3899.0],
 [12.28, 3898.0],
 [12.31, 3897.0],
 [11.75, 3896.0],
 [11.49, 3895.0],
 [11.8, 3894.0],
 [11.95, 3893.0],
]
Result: 4.9 AA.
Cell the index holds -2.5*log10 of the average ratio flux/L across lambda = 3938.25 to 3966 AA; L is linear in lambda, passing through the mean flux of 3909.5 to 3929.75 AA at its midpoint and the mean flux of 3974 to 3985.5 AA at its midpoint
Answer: 0.10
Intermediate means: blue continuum 11.8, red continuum 13.2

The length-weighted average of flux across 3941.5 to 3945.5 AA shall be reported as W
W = 10.9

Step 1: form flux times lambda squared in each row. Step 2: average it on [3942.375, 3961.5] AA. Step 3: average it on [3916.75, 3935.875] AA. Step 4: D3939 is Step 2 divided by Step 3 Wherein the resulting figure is 1.52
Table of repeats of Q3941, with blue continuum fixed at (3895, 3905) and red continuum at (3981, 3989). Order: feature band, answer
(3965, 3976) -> 6.2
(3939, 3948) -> 1.4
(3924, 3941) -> 8.3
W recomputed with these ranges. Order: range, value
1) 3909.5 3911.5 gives 13.6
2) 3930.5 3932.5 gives 3.78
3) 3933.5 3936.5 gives 3.15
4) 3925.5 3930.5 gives 8.14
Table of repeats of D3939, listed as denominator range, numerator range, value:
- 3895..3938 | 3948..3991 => 1.10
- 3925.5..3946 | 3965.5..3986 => 1.35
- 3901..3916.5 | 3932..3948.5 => 0.65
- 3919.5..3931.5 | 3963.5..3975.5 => 0.66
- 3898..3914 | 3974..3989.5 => 1.09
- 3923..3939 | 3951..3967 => 1.70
